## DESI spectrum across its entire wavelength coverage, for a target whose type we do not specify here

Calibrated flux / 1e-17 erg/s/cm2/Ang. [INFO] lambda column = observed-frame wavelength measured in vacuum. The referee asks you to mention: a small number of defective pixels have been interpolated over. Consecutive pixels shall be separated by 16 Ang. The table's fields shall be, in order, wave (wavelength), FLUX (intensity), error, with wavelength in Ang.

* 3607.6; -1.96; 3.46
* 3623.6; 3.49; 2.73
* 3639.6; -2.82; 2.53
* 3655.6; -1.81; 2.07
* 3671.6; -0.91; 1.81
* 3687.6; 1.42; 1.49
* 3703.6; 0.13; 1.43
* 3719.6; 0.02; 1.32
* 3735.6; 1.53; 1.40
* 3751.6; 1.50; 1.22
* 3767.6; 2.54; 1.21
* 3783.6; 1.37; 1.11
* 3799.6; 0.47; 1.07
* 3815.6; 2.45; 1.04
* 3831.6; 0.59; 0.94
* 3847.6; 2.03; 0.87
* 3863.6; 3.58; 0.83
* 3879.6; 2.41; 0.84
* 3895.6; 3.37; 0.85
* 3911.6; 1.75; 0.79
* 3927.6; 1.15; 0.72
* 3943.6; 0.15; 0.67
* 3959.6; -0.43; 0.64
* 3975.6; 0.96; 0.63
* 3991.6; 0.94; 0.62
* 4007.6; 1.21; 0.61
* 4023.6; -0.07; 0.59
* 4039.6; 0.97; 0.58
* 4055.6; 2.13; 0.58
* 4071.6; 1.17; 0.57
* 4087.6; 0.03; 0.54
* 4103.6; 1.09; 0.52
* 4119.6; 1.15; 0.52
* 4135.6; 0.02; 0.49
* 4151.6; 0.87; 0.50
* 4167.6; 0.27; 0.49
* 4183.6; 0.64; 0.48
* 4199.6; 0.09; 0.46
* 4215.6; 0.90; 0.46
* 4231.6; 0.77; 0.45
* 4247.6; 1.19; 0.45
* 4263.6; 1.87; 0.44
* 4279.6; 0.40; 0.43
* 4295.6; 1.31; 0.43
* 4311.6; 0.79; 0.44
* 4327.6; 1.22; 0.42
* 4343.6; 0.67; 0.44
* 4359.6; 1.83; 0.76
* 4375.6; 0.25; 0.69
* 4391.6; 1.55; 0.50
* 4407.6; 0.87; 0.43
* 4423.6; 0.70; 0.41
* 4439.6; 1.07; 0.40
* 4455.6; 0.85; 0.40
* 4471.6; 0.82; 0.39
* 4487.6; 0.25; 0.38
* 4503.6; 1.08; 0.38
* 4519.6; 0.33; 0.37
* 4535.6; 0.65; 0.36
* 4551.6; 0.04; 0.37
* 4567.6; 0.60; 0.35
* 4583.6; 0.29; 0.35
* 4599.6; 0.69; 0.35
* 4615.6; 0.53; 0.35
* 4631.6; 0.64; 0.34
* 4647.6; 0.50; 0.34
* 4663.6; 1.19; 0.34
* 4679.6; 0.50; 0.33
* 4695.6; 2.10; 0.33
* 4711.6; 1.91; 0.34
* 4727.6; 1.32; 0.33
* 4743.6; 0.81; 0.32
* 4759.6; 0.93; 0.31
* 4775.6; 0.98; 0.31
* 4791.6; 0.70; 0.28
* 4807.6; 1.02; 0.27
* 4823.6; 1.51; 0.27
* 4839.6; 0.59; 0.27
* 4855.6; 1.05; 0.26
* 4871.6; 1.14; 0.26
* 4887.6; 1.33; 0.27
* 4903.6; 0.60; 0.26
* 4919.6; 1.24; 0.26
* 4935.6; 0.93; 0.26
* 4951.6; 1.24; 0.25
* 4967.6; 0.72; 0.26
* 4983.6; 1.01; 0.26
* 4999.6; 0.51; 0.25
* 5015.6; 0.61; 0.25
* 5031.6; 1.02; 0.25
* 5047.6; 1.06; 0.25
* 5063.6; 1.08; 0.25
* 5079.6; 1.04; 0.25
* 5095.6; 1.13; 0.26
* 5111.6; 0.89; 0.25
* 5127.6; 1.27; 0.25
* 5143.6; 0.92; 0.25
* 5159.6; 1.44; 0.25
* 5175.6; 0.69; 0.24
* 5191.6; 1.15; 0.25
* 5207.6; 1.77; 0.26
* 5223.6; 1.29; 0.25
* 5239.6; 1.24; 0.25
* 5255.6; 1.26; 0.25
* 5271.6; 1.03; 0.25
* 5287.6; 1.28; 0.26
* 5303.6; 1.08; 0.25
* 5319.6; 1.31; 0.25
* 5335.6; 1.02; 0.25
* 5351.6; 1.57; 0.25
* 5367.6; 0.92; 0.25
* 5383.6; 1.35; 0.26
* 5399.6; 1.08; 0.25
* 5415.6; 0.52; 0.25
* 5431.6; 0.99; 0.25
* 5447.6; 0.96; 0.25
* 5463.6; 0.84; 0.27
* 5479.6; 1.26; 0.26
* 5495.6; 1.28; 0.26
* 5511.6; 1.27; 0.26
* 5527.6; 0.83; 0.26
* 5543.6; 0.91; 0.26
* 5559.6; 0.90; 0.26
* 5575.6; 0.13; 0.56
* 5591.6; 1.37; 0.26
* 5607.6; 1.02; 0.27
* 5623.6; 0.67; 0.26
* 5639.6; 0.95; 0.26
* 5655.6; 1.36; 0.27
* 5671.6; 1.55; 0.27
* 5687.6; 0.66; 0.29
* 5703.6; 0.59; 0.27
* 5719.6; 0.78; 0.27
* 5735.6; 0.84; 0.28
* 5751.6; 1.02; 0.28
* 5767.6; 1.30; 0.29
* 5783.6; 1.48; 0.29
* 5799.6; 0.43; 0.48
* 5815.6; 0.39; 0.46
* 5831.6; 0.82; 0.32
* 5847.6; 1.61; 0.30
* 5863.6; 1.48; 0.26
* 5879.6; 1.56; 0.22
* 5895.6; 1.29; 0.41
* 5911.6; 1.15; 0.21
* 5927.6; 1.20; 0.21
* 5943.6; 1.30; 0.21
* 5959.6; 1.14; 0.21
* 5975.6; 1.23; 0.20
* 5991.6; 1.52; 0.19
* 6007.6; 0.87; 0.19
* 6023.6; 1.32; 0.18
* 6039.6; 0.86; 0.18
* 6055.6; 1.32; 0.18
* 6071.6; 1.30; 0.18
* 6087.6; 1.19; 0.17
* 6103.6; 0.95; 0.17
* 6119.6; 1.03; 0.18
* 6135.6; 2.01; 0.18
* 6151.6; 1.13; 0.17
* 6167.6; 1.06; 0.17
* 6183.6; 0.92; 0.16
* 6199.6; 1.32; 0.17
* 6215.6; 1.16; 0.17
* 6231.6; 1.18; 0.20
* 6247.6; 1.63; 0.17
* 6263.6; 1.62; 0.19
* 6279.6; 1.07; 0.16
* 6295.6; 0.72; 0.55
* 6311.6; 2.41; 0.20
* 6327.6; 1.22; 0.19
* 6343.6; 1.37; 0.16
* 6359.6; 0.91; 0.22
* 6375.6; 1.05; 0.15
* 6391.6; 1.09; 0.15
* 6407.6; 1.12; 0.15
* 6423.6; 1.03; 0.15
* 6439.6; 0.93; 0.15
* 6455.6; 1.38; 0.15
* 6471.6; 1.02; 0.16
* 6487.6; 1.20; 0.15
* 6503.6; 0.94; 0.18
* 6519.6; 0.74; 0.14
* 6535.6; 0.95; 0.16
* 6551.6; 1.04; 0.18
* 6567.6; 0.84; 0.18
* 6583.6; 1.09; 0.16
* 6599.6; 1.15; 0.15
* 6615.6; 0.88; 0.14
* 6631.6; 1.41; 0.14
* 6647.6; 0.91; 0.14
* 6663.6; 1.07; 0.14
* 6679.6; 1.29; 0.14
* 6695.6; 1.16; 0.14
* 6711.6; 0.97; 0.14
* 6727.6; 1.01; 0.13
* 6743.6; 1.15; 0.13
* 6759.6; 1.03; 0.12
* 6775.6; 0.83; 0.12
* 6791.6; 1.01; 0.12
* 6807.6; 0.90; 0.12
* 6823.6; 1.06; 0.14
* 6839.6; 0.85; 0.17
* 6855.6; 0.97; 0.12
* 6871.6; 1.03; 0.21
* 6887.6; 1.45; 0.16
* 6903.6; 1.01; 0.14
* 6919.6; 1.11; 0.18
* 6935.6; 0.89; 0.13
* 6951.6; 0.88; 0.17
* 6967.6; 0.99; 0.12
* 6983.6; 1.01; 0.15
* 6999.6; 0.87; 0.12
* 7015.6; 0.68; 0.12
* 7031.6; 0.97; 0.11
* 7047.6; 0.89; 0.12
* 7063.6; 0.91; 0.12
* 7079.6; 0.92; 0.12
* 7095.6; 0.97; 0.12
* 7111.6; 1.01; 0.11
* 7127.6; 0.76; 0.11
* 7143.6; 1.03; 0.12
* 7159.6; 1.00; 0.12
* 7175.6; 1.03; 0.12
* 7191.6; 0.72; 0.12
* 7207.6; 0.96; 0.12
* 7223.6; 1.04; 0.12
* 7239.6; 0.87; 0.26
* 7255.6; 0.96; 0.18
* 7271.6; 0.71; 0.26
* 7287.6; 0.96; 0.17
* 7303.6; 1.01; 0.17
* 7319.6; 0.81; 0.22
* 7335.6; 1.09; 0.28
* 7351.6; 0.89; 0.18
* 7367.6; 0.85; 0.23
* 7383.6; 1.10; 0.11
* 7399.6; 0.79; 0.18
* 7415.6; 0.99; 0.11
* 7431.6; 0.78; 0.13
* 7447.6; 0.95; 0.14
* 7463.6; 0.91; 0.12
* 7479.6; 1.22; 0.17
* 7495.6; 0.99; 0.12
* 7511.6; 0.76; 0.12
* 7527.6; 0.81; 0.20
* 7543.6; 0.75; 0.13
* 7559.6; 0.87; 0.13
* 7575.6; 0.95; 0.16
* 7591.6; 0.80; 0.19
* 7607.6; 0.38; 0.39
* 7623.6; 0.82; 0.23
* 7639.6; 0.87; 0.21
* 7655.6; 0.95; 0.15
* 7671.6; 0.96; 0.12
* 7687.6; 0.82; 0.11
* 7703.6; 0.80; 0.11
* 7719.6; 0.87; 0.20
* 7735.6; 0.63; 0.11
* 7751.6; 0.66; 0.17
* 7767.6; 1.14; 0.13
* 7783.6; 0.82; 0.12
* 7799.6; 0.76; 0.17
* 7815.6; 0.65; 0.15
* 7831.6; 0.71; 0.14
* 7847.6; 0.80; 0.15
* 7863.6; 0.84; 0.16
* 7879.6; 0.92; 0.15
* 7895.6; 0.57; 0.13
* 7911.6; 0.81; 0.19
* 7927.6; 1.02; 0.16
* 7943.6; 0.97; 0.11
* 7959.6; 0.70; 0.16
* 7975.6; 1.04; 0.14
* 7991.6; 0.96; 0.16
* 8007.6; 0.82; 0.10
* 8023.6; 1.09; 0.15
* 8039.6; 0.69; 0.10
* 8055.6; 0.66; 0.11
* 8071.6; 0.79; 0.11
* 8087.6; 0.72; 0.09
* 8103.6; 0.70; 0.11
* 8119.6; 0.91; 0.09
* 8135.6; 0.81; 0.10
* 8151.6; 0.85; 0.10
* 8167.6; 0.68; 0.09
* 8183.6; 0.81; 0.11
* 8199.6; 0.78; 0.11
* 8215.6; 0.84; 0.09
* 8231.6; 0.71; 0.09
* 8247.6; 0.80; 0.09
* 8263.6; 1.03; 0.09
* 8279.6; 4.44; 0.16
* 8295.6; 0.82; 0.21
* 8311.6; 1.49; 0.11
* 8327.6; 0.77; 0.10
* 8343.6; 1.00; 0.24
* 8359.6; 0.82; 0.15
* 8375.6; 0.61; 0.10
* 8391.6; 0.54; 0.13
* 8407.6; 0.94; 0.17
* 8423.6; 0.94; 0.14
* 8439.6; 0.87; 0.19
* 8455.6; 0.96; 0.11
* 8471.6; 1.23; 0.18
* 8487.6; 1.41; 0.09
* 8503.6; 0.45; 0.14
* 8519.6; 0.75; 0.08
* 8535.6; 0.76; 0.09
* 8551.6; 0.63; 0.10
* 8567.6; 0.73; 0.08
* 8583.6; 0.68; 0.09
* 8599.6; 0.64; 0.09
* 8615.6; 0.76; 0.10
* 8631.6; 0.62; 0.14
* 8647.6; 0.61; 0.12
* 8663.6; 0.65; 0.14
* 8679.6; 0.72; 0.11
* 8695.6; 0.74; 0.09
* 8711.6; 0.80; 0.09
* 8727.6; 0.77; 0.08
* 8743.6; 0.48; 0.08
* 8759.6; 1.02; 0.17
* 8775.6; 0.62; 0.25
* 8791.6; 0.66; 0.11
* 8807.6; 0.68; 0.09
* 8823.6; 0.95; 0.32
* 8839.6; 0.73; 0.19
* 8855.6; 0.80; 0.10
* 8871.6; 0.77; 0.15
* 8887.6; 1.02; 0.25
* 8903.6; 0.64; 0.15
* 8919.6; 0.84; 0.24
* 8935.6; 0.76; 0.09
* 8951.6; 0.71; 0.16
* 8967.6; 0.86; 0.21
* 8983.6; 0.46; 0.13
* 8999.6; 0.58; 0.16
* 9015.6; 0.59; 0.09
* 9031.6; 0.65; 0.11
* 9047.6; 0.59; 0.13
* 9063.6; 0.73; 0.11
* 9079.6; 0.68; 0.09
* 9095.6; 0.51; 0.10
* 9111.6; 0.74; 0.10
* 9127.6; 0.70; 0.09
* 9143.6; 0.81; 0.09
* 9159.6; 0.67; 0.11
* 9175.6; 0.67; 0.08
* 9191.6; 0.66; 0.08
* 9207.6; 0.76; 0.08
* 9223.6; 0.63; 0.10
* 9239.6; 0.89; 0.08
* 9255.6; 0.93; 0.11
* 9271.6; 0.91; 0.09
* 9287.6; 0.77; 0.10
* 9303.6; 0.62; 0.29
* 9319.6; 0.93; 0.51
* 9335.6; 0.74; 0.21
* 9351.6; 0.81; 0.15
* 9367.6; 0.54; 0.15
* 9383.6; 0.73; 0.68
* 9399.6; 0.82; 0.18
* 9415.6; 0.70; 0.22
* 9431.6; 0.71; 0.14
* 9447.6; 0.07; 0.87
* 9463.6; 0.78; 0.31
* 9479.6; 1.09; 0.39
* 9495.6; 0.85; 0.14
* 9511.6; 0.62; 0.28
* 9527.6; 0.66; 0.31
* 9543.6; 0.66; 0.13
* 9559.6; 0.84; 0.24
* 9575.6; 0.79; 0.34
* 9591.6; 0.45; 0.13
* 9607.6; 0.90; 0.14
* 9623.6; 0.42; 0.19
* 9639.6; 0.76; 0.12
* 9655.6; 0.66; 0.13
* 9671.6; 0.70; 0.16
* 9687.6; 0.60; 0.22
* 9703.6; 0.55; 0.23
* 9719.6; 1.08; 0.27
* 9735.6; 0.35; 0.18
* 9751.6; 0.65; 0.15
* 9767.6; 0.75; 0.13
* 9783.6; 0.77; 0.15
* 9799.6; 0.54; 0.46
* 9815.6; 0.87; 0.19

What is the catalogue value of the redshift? 0.261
